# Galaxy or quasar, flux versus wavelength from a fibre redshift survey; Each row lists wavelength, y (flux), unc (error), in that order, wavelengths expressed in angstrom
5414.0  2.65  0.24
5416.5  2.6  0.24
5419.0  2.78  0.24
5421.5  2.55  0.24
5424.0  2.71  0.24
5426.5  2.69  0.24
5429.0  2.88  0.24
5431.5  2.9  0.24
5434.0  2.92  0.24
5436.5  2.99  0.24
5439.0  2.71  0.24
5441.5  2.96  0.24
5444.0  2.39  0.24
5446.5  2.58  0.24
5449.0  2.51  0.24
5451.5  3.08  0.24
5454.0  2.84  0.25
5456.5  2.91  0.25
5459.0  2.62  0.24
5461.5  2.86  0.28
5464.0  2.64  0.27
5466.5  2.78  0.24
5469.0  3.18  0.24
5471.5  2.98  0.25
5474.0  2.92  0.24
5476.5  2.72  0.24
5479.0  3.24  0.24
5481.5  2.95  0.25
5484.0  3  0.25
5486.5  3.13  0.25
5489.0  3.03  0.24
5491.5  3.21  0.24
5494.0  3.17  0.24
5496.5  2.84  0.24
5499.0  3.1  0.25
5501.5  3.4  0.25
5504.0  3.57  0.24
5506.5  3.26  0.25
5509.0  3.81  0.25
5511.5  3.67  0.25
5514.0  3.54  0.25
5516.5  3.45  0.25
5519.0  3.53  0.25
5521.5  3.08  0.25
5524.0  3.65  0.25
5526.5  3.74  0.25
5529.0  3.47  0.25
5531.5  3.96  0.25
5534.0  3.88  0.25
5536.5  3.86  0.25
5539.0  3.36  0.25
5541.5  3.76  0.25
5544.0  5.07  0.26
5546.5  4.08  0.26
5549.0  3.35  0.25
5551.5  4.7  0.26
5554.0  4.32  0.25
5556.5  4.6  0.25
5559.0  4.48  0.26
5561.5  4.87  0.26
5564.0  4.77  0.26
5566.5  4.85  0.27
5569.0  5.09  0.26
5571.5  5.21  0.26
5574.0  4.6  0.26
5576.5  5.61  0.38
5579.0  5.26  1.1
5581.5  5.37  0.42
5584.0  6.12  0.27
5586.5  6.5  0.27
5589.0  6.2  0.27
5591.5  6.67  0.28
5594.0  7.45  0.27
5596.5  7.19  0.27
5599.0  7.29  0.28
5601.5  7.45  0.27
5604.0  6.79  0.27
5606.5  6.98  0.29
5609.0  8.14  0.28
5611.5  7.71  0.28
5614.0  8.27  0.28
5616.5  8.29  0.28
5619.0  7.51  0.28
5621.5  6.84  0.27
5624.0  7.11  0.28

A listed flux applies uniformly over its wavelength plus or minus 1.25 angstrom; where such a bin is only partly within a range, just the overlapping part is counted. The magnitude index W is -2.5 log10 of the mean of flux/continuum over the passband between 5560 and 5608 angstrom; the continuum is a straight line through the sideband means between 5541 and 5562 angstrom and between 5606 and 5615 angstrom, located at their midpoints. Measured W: 0.05 mag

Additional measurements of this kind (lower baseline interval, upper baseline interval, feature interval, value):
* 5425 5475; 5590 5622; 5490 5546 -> 0.33 mag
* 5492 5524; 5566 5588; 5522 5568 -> 0.09 mag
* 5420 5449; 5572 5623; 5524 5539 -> 0.35 mag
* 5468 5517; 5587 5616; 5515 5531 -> 0.23 mag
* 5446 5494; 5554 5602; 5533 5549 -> 0.20 mag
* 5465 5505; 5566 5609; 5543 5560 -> 0.17 mag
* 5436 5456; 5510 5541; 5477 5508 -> 0.03 mag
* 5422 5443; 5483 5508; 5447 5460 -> 0.06 mag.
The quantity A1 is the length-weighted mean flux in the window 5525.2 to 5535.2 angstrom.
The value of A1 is 3.76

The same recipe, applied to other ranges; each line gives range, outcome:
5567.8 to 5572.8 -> 5.15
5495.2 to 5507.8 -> 3.24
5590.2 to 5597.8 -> 7.1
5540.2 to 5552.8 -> 4.19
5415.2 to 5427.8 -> 2.67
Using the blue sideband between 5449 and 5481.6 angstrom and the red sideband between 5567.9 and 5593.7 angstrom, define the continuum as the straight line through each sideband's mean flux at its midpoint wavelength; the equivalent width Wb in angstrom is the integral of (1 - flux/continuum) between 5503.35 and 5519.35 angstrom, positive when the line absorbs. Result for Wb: 1.9 angstrom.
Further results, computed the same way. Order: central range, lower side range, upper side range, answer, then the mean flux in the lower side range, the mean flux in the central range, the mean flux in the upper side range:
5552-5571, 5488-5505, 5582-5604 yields 3.0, 3.19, 4.73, 6.8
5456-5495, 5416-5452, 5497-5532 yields 2.2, 2.75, 2.96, 3.49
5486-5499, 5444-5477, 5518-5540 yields 0.4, 2.8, 3.08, 3.62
